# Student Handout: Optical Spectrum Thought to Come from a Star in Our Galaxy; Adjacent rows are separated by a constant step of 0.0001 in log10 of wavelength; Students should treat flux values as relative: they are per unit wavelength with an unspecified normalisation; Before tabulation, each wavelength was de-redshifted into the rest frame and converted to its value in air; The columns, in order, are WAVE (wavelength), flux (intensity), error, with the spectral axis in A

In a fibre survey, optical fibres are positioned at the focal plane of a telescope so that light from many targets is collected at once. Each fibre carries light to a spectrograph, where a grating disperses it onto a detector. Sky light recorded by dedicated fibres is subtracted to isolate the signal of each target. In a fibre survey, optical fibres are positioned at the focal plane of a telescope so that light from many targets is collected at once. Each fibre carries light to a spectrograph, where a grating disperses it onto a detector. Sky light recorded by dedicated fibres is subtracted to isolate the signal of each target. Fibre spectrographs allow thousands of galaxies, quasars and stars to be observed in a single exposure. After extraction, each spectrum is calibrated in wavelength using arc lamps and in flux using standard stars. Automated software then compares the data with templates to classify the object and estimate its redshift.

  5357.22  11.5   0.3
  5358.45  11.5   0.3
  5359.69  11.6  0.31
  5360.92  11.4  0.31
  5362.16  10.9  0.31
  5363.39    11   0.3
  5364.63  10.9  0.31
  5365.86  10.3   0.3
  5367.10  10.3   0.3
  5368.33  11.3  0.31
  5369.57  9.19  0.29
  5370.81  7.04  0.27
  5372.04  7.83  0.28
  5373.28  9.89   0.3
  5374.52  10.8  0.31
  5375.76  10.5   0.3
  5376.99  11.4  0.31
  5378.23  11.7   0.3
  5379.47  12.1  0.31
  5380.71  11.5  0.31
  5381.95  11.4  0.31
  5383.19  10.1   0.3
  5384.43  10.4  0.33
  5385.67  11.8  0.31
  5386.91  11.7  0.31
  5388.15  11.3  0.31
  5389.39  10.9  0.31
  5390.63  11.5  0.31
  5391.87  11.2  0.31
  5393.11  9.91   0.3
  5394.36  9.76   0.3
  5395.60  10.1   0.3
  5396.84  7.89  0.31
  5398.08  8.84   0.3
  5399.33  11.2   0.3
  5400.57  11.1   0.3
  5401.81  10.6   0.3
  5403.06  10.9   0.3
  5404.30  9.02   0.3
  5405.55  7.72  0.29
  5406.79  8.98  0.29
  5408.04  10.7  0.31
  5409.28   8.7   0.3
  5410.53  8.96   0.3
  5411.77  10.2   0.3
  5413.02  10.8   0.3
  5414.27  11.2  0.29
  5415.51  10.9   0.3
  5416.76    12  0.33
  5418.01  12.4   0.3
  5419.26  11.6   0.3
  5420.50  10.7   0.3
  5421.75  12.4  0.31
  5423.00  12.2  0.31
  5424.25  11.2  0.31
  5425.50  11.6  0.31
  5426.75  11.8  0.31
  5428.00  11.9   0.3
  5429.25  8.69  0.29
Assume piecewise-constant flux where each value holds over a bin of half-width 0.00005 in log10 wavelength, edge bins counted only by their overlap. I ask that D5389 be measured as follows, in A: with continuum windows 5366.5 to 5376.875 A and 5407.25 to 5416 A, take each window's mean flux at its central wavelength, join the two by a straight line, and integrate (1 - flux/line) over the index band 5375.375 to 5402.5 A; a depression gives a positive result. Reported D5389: -2.4 A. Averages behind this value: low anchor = 9.7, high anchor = 10.2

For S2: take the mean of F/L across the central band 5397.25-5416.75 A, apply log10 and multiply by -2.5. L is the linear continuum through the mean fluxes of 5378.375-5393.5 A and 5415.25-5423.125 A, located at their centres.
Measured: 0.153 mag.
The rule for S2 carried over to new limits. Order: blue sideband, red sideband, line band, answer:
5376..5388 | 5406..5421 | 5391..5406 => 0.11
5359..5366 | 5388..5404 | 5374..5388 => -0.06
